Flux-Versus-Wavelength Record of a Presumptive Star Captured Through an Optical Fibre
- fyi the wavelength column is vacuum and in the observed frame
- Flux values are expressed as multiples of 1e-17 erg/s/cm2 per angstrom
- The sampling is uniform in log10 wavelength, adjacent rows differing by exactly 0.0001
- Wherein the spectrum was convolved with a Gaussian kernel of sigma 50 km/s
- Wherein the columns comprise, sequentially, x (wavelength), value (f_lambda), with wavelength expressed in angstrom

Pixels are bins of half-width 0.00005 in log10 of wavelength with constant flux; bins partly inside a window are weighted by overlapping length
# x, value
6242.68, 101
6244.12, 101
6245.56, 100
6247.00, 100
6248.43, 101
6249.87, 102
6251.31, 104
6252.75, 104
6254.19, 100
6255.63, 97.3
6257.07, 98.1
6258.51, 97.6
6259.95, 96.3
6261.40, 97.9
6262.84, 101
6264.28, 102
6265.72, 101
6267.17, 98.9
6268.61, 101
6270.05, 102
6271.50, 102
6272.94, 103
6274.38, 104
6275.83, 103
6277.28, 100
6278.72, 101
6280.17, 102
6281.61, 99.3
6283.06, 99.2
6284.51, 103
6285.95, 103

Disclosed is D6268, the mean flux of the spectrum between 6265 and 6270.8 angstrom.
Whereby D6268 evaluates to 101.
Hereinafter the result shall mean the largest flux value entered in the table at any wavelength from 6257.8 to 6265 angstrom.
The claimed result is 102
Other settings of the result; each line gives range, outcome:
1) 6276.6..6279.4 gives 101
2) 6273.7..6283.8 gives 104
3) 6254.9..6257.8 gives 98.1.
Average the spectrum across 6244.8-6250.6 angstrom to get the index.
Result 101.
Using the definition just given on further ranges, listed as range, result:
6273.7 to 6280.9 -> 102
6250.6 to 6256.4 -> 101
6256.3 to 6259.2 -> 97.9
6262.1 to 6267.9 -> 101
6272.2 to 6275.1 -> 104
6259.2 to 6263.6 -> 98.4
